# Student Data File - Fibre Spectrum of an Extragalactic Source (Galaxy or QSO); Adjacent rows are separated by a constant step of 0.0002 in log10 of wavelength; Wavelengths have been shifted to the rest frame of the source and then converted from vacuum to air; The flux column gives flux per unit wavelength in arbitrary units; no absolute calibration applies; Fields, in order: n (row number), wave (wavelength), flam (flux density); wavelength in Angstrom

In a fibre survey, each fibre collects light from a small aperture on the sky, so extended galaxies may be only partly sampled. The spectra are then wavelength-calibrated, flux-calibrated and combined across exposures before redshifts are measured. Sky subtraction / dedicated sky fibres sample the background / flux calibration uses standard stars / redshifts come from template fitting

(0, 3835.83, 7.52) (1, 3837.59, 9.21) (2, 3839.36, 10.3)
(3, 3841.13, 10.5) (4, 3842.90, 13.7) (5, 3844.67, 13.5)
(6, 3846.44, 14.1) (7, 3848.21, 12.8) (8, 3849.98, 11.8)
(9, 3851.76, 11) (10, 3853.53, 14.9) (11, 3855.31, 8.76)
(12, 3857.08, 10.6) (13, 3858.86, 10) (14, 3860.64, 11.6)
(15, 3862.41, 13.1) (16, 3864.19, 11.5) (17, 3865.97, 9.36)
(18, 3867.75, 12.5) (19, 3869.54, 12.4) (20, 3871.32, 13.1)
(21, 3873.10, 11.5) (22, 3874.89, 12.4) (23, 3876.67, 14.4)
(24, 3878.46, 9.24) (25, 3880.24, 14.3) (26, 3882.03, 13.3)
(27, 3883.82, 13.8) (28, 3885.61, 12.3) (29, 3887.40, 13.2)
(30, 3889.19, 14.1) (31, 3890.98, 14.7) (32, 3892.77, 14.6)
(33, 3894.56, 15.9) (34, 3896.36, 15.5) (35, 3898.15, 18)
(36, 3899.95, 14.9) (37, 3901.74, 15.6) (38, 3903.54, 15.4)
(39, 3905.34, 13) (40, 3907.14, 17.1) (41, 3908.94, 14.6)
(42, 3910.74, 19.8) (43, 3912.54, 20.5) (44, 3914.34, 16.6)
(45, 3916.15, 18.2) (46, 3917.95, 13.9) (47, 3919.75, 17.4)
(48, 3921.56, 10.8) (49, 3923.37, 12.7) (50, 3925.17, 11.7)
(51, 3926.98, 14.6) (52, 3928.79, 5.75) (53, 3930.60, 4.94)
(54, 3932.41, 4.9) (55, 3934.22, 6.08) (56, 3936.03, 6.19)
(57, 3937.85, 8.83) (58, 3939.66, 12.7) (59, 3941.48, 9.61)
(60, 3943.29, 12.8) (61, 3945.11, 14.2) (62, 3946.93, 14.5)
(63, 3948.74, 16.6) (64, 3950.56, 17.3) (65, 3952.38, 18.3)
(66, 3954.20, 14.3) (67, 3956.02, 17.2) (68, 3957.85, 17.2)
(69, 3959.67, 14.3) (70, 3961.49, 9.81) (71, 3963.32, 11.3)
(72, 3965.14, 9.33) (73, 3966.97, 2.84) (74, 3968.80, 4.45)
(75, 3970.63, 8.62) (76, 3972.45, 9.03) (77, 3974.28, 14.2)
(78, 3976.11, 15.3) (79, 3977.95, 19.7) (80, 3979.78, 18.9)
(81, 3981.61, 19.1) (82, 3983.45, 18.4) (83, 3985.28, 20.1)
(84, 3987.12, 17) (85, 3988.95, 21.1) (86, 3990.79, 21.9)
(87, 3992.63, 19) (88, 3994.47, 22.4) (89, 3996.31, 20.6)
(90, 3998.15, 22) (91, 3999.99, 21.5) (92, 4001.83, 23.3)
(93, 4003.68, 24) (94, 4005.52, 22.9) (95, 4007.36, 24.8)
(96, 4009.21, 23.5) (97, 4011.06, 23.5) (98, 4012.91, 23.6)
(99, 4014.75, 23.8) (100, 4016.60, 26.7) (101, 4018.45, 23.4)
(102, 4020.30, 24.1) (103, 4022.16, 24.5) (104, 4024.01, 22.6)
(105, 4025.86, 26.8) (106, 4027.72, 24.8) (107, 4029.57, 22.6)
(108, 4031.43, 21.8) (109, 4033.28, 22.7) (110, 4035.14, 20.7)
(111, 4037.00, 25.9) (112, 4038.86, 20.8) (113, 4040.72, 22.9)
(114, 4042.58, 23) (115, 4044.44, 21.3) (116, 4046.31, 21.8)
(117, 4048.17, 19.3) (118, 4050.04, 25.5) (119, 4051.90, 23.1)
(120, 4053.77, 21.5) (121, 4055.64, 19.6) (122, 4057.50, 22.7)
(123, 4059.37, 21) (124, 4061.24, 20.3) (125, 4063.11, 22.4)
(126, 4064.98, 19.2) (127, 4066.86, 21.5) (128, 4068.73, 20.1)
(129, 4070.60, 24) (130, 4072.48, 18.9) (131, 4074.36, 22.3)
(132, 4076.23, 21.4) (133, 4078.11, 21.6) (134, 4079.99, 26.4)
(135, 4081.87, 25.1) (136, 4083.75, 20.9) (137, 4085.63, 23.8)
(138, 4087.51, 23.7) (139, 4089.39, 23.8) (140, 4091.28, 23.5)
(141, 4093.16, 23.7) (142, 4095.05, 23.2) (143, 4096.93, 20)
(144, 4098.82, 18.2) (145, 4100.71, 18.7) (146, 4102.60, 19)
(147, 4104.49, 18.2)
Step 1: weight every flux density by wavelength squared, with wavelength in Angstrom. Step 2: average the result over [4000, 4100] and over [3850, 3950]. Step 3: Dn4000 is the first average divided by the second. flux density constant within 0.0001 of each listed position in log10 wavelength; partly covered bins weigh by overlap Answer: 1.9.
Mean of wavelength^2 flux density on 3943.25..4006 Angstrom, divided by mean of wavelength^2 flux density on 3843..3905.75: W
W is 1.32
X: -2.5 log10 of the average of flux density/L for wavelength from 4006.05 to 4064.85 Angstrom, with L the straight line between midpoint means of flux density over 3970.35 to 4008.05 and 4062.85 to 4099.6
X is -0.11 mag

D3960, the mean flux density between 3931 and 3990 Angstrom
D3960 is 13.2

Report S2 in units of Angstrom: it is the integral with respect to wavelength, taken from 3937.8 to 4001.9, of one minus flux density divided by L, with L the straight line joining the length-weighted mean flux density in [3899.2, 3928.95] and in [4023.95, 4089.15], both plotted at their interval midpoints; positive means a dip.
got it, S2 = 9.1 Angstrom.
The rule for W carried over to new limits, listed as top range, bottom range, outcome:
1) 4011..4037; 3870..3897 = 1.90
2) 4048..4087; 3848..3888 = 2.02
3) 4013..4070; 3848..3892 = 2.00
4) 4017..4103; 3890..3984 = 1.76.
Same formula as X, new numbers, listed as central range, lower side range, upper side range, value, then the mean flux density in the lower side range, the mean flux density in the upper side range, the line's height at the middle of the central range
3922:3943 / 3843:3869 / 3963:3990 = 0.413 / 11.9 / 14.1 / 13.3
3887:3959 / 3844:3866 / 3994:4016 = 0.202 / 11.8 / 23.1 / 16.9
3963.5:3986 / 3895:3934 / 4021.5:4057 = 0.356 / 14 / 22.7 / 18.2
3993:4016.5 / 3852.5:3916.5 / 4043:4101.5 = -0.207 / 13.9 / 21.9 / 19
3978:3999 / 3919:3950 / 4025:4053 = -0.174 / 10.9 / 22.8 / 17.1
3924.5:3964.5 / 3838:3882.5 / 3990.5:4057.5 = 0.426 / 12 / 22.8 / 17.6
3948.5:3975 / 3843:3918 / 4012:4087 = 0.417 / 13.8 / 22.6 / 18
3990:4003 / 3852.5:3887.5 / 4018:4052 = -0.056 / 12.1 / 23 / 20.5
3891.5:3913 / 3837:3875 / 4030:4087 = -0.144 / 11.8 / 22.1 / 14.1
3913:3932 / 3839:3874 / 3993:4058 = 0.262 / 11.9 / 22.9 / 16.2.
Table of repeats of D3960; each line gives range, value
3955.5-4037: 19.3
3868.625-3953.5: 13.5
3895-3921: 16.4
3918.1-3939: 9.64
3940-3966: 14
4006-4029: 24.3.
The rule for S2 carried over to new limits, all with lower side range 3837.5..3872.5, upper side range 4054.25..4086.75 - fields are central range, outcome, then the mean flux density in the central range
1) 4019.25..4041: -3.7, 23.4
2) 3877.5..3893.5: -0.1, 13.3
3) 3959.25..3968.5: 4.3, 8.92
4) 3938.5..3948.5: 1.9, 12.9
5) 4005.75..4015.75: -2.5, 23.8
